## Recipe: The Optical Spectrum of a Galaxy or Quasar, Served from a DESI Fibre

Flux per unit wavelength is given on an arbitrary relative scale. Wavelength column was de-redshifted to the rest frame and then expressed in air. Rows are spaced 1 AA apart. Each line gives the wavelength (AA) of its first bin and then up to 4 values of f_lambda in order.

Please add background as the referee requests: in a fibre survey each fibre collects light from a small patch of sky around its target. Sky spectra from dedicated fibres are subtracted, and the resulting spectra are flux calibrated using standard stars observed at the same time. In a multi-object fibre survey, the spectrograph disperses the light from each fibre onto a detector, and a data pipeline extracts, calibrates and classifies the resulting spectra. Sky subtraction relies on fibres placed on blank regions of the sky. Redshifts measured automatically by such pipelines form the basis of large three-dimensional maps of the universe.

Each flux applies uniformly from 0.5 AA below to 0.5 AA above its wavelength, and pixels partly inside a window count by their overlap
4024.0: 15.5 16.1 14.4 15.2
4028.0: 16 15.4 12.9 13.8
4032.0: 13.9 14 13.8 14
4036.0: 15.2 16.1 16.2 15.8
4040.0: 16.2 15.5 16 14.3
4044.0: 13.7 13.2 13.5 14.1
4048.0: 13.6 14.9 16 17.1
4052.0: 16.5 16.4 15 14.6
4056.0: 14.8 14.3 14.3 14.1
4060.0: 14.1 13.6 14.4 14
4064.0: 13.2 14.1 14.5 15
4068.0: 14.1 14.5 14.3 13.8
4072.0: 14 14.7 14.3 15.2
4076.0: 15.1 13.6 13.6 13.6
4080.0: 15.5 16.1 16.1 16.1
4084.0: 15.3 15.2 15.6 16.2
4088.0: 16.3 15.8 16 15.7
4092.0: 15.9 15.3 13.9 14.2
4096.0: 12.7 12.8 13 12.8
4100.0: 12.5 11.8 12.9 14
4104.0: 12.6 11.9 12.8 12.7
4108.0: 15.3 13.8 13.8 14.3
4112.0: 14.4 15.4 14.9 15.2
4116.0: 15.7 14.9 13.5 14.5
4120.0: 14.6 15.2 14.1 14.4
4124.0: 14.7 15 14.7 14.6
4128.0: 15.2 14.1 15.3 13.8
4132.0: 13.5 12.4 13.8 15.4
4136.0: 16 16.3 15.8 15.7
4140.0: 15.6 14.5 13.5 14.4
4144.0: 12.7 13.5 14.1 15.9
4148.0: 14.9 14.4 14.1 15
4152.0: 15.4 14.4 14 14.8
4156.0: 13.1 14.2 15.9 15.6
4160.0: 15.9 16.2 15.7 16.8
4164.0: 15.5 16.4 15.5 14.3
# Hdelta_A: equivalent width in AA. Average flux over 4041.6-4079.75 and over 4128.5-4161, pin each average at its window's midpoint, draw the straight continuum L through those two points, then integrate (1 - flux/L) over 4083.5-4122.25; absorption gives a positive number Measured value 0.7 AA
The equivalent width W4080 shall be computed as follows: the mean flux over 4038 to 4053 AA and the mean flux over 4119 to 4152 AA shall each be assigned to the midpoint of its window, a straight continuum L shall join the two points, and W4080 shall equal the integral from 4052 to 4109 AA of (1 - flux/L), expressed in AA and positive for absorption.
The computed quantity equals 2.08 AA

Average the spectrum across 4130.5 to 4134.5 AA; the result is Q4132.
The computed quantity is 13.4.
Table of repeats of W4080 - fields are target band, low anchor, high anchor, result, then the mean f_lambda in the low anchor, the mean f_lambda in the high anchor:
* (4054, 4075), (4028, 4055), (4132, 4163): 0.8 AA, 14.9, 14.8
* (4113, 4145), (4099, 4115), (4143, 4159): -1.4 AA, 13.6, 14.5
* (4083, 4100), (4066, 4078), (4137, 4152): -0.4 AA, 14.4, 14.7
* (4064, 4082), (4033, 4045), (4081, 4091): 1.3 AA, 15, 15.8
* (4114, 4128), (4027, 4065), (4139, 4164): 0.1 AA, 14.7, 14.8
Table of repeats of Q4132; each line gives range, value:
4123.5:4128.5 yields 14.8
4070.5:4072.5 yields 13.9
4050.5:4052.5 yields 16.8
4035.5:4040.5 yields 15.9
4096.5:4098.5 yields 12.9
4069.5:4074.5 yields 14.2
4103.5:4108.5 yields 13.1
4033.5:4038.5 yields 15.1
